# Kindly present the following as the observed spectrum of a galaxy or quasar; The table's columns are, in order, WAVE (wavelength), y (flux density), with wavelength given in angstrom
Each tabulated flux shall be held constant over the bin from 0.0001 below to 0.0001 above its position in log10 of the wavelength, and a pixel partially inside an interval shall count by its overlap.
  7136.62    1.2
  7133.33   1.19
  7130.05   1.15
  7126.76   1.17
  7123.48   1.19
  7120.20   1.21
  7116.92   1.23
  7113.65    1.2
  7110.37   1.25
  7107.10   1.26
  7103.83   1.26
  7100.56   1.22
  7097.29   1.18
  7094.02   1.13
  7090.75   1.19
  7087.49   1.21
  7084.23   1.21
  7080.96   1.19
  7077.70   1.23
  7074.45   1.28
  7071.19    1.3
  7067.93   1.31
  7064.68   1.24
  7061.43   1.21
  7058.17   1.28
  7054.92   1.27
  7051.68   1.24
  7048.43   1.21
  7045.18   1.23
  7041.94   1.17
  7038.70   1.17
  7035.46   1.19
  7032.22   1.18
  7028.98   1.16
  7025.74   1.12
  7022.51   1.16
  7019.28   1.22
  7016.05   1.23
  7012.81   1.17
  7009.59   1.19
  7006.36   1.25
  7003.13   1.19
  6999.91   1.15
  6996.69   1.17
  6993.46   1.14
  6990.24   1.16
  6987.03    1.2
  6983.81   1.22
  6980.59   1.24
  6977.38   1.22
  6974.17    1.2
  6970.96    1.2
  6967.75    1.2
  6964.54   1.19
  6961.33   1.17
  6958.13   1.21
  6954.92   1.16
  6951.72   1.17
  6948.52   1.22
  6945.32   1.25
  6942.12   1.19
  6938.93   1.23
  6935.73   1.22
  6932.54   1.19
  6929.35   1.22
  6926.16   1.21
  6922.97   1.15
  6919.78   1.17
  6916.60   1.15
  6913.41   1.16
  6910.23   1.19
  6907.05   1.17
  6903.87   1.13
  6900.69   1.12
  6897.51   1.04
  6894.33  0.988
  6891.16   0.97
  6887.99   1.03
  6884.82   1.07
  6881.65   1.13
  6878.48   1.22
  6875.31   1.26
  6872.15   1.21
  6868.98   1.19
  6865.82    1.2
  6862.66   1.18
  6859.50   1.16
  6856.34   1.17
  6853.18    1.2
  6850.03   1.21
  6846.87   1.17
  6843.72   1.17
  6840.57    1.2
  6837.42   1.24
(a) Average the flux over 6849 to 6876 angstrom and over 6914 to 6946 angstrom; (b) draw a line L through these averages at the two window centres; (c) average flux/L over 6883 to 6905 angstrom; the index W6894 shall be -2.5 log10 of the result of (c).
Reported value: 0.14 mag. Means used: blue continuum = 1.2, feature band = 1.05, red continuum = 1.2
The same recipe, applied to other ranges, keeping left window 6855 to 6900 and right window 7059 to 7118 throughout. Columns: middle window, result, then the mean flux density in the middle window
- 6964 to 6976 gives -0.02 mag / 1.2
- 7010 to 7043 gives 0.02 mag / 1.18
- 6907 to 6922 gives -0.02 mag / 1.17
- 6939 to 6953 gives -0.05 mag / 1.21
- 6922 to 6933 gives -0.04 mag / 1.2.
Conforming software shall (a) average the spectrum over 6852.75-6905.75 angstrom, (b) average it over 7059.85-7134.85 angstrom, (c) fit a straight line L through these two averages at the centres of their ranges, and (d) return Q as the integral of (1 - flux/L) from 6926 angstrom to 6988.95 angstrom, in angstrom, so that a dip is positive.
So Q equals -2.3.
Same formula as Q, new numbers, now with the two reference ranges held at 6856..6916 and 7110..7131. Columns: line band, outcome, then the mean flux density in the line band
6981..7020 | -0.9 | 1.19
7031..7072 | -1.7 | 1.23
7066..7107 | -1.3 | 1.23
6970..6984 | -0.7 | 1.22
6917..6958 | -1.7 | 1.2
